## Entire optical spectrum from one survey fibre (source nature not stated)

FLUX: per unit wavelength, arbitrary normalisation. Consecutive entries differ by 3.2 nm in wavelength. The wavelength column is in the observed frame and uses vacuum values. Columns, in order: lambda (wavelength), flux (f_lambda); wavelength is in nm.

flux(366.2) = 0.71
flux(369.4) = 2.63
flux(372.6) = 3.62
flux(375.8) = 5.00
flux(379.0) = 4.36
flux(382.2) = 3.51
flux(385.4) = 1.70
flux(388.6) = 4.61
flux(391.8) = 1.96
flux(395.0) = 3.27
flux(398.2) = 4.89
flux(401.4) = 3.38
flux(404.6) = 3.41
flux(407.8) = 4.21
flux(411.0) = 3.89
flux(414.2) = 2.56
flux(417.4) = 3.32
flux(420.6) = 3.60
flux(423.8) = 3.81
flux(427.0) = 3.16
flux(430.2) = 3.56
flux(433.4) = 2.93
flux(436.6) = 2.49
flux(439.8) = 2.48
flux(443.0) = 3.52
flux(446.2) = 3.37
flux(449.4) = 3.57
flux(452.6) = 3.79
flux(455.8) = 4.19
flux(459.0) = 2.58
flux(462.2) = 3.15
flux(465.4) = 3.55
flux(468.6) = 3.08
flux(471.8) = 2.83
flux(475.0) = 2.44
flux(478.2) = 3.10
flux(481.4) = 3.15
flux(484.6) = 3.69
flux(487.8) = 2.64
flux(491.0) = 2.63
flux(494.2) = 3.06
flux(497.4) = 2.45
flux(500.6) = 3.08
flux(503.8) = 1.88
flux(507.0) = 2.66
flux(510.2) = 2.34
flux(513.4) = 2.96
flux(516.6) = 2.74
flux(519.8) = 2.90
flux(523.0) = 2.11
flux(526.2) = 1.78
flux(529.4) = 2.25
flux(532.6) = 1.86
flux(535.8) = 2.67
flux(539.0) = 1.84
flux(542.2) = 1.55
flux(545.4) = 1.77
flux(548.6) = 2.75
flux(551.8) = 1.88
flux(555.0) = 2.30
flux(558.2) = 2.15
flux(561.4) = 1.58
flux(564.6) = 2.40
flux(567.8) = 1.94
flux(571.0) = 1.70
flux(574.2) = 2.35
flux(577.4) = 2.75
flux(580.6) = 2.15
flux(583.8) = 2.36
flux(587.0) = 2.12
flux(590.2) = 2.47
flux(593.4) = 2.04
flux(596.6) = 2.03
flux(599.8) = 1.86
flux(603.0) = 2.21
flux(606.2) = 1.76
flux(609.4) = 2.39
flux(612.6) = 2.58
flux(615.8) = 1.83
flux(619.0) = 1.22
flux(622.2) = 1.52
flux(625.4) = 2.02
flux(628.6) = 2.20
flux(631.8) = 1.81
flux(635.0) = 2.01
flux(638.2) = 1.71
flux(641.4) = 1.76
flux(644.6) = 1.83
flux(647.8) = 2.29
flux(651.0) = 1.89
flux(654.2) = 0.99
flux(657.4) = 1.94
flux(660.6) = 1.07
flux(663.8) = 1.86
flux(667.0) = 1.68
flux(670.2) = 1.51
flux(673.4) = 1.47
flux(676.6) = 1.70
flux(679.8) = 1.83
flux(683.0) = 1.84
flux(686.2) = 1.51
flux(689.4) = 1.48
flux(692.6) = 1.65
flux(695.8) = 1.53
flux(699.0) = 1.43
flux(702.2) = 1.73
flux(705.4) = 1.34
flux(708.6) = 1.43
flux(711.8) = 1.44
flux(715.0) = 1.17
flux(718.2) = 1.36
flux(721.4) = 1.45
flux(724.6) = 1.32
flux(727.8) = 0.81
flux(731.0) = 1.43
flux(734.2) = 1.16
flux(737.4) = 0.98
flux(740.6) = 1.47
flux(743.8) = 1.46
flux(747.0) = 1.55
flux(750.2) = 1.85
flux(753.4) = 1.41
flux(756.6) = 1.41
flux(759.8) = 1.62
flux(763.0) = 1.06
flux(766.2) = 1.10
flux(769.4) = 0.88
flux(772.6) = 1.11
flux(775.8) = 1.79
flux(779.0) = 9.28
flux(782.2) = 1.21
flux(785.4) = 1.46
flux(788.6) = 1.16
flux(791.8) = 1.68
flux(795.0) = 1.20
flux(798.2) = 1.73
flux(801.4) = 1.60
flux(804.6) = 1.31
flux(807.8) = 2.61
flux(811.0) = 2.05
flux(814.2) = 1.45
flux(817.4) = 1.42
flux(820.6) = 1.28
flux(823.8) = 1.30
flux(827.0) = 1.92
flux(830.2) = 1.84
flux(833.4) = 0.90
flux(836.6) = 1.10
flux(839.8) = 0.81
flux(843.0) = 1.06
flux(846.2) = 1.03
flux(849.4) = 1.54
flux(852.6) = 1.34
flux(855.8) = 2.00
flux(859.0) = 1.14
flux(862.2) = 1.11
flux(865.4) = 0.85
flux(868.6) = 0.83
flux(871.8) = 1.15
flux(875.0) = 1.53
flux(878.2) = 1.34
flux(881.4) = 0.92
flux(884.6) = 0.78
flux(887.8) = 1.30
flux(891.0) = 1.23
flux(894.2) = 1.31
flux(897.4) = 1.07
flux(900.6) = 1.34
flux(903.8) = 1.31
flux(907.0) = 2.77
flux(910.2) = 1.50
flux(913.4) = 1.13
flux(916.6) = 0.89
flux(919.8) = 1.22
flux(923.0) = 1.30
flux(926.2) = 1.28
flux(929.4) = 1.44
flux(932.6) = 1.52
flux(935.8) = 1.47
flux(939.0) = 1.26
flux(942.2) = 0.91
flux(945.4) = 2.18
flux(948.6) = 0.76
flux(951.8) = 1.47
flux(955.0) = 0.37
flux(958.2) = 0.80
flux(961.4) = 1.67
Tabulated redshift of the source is 1.087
